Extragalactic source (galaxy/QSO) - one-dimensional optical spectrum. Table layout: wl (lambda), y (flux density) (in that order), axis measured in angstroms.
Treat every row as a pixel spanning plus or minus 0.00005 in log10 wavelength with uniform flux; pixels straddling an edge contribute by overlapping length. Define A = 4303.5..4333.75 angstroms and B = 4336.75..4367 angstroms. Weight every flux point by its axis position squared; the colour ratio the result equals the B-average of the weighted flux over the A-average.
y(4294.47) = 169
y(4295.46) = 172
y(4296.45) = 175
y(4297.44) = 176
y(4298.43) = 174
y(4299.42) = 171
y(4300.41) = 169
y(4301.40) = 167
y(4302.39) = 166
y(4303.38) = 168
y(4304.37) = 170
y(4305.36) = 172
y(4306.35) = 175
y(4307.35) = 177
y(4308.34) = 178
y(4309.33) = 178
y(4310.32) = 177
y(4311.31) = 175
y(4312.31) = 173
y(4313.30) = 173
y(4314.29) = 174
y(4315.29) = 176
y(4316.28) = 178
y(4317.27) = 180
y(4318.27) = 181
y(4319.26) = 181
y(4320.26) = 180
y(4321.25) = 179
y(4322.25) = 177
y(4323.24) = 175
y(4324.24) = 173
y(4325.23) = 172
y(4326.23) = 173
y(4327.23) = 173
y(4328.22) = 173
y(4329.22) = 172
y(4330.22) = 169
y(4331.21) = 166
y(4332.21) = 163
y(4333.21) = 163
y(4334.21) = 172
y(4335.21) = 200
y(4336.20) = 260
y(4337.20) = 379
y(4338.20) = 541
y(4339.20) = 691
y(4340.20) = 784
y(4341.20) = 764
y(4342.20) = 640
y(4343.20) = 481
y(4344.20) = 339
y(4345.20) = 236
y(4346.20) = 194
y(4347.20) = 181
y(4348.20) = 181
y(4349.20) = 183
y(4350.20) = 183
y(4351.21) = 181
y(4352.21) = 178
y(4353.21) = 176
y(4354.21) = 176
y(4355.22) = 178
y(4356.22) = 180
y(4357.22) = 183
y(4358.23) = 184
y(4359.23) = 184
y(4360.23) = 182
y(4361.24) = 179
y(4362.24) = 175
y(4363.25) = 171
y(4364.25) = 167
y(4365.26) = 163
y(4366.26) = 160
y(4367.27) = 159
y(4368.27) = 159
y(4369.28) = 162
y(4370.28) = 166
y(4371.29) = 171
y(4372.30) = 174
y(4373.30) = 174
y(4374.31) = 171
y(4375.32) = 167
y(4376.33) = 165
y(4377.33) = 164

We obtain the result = 1.66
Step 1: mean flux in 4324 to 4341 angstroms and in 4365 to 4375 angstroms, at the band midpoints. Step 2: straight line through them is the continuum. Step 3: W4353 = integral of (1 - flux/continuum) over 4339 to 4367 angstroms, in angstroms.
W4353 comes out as -4.5 angstroms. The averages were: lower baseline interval 288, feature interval 268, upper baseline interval 166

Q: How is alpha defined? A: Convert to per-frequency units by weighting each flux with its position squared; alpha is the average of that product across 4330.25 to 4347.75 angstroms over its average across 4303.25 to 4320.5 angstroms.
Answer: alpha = 2.1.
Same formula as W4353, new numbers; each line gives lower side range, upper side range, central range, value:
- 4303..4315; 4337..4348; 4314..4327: 4.5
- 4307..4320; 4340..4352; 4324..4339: 2.7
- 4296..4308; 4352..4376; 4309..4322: -0.4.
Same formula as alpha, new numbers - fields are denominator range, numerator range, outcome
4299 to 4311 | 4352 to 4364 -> 1.06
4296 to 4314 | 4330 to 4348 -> 2.13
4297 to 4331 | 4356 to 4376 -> 1.01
